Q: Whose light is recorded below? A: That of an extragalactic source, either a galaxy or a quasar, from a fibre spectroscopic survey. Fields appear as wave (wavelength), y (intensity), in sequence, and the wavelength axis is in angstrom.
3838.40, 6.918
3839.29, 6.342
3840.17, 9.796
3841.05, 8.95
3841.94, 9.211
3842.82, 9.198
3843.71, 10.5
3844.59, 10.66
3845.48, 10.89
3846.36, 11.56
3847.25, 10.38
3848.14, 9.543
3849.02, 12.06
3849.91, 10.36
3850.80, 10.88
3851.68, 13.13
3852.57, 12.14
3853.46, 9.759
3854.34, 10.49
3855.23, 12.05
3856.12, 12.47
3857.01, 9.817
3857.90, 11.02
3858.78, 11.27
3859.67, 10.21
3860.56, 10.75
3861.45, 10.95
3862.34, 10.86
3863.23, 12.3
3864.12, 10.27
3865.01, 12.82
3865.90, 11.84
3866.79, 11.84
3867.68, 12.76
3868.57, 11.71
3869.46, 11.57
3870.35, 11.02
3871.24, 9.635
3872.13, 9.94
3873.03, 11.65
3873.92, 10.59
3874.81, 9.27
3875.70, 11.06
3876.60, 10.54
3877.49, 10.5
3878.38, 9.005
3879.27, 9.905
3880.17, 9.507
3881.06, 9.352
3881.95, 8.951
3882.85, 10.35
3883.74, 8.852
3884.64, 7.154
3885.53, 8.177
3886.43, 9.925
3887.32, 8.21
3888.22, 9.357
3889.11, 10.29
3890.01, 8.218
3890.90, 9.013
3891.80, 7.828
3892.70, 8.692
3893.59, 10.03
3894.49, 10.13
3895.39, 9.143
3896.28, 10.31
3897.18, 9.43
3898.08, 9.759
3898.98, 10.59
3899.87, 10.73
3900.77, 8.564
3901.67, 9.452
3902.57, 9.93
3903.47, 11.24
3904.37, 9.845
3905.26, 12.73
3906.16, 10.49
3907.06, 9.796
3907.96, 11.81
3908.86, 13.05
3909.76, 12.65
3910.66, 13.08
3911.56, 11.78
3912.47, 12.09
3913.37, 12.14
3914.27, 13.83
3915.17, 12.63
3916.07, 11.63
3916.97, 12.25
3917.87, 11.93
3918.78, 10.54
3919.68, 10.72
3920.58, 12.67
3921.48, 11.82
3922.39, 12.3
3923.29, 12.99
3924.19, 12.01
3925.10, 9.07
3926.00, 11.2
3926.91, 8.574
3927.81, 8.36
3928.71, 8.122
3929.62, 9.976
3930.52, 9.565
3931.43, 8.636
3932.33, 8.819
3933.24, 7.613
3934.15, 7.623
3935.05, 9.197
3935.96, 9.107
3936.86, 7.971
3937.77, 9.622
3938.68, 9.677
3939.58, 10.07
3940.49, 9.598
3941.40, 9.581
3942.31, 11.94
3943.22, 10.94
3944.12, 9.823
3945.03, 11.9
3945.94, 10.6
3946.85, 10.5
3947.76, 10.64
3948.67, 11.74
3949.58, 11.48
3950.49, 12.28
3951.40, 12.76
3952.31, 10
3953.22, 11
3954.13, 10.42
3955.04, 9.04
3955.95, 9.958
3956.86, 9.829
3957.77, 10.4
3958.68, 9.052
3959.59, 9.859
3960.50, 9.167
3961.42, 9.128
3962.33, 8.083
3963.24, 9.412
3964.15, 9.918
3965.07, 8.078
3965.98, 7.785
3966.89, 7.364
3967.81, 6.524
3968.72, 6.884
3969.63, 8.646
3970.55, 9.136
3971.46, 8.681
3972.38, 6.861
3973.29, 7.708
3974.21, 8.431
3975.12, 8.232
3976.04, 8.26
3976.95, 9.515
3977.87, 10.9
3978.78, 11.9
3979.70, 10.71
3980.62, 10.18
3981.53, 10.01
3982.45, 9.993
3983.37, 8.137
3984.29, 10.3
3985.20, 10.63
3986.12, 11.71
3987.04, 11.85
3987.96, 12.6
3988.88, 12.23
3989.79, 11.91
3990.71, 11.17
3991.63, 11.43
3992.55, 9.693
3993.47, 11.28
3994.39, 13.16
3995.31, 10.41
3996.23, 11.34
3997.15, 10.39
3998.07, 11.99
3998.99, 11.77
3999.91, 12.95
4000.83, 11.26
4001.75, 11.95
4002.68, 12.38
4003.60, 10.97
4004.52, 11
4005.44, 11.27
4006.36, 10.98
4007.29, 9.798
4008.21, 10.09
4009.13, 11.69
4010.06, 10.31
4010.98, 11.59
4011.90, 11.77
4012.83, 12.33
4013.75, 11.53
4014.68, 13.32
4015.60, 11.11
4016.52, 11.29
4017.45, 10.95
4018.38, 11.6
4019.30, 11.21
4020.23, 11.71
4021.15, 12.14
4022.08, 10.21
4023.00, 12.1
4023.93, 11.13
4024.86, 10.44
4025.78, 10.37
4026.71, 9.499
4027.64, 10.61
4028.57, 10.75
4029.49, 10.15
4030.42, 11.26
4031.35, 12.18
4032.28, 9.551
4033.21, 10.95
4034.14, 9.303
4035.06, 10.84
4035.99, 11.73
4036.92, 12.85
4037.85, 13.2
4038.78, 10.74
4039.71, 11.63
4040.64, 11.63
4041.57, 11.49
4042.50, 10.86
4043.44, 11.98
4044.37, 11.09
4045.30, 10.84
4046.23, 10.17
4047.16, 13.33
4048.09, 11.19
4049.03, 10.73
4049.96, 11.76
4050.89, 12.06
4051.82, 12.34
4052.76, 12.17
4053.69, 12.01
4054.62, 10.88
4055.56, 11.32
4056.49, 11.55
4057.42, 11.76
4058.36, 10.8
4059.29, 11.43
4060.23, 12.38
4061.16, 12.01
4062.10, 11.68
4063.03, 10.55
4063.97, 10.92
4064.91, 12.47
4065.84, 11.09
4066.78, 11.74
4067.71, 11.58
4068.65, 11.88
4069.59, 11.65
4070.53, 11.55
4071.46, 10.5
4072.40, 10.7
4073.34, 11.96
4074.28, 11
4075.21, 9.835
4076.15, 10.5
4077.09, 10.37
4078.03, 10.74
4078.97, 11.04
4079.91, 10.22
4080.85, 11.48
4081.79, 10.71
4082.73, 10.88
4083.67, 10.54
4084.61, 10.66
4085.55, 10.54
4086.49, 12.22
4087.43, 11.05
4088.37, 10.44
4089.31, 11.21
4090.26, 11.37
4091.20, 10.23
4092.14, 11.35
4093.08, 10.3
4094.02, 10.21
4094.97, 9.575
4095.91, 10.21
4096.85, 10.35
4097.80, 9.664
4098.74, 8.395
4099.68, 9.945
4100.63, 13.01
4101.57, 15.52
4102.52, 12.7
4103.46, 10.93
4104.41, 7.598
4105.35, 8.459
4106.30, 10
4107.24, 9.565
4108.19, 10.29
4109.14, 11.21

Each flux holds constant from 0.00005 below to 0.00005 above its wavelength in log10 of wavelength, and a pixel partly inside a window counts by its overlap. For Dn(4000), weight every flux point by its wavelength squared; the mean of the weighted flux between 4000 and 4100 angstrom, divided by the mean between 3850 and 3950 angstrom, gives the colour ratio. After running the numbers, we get 1.15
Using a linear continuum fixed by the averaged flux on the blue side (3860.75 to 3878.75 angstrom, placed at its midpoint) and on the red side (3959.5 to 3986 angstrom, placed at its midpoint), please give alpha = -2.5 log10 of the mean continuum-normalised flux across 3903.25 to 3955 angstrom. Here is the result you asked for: -0.10 mag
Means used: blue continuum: 11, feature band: 10.8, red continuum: 9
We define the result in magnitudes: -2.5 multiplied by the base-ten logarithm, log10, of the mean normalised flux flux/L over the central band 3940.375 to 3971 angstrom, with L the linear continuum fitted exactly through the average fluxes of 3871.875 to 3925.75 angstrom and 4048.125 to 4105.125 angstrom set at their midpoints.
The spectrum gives 0.093 mag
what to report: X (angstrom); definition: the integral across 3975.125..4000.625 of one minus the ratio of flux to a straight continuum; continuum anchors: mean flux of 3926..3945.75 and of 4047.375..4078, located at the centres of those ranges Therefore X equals -1.7 angstrom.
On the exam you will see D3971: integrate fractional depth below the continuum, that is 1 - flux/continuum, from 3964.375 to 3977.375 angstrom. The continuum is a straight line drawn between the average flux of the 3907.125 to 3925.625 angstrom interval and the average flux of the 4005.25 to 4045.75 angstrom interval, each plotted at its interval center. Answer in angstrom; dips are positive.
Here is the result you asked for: 4.0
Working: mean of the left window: 12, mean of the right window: 11.2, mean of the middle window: 8.04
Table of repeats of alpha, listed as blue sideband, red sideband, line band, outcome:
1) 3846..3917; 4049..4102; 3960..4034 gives 0.05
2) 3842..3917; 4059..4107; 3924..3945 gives 0.13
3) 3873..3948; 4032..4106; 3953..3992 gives 0.11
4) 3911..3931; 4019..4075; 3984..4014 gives -0.01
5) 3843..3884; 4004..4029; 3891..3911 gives 0.05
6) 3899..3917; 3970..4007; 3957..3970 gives 0.25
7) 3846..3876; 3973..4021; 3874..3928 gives 0.06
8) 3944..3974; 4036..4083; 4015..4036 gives -0.02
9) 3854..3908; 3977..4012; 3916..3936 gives 0.04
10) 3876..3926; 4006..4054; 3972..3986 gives 0.15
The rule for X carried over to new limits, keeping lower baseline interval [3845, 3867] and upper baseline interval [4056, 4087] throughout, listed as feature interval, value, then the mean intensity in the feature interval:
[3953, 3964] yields 1.56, 9.6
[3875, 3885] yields 1.43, 9.57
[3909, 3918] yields -1.02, 12.4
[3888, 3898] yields 1.65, 9.33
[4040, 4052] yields -0.32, 11.5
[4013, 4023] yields -0.34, 11.6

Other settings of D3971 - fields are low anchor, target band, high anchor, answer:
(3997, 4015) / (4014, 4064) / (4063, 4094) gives -0.35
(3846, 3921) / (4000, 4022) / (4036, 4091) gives -0.53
